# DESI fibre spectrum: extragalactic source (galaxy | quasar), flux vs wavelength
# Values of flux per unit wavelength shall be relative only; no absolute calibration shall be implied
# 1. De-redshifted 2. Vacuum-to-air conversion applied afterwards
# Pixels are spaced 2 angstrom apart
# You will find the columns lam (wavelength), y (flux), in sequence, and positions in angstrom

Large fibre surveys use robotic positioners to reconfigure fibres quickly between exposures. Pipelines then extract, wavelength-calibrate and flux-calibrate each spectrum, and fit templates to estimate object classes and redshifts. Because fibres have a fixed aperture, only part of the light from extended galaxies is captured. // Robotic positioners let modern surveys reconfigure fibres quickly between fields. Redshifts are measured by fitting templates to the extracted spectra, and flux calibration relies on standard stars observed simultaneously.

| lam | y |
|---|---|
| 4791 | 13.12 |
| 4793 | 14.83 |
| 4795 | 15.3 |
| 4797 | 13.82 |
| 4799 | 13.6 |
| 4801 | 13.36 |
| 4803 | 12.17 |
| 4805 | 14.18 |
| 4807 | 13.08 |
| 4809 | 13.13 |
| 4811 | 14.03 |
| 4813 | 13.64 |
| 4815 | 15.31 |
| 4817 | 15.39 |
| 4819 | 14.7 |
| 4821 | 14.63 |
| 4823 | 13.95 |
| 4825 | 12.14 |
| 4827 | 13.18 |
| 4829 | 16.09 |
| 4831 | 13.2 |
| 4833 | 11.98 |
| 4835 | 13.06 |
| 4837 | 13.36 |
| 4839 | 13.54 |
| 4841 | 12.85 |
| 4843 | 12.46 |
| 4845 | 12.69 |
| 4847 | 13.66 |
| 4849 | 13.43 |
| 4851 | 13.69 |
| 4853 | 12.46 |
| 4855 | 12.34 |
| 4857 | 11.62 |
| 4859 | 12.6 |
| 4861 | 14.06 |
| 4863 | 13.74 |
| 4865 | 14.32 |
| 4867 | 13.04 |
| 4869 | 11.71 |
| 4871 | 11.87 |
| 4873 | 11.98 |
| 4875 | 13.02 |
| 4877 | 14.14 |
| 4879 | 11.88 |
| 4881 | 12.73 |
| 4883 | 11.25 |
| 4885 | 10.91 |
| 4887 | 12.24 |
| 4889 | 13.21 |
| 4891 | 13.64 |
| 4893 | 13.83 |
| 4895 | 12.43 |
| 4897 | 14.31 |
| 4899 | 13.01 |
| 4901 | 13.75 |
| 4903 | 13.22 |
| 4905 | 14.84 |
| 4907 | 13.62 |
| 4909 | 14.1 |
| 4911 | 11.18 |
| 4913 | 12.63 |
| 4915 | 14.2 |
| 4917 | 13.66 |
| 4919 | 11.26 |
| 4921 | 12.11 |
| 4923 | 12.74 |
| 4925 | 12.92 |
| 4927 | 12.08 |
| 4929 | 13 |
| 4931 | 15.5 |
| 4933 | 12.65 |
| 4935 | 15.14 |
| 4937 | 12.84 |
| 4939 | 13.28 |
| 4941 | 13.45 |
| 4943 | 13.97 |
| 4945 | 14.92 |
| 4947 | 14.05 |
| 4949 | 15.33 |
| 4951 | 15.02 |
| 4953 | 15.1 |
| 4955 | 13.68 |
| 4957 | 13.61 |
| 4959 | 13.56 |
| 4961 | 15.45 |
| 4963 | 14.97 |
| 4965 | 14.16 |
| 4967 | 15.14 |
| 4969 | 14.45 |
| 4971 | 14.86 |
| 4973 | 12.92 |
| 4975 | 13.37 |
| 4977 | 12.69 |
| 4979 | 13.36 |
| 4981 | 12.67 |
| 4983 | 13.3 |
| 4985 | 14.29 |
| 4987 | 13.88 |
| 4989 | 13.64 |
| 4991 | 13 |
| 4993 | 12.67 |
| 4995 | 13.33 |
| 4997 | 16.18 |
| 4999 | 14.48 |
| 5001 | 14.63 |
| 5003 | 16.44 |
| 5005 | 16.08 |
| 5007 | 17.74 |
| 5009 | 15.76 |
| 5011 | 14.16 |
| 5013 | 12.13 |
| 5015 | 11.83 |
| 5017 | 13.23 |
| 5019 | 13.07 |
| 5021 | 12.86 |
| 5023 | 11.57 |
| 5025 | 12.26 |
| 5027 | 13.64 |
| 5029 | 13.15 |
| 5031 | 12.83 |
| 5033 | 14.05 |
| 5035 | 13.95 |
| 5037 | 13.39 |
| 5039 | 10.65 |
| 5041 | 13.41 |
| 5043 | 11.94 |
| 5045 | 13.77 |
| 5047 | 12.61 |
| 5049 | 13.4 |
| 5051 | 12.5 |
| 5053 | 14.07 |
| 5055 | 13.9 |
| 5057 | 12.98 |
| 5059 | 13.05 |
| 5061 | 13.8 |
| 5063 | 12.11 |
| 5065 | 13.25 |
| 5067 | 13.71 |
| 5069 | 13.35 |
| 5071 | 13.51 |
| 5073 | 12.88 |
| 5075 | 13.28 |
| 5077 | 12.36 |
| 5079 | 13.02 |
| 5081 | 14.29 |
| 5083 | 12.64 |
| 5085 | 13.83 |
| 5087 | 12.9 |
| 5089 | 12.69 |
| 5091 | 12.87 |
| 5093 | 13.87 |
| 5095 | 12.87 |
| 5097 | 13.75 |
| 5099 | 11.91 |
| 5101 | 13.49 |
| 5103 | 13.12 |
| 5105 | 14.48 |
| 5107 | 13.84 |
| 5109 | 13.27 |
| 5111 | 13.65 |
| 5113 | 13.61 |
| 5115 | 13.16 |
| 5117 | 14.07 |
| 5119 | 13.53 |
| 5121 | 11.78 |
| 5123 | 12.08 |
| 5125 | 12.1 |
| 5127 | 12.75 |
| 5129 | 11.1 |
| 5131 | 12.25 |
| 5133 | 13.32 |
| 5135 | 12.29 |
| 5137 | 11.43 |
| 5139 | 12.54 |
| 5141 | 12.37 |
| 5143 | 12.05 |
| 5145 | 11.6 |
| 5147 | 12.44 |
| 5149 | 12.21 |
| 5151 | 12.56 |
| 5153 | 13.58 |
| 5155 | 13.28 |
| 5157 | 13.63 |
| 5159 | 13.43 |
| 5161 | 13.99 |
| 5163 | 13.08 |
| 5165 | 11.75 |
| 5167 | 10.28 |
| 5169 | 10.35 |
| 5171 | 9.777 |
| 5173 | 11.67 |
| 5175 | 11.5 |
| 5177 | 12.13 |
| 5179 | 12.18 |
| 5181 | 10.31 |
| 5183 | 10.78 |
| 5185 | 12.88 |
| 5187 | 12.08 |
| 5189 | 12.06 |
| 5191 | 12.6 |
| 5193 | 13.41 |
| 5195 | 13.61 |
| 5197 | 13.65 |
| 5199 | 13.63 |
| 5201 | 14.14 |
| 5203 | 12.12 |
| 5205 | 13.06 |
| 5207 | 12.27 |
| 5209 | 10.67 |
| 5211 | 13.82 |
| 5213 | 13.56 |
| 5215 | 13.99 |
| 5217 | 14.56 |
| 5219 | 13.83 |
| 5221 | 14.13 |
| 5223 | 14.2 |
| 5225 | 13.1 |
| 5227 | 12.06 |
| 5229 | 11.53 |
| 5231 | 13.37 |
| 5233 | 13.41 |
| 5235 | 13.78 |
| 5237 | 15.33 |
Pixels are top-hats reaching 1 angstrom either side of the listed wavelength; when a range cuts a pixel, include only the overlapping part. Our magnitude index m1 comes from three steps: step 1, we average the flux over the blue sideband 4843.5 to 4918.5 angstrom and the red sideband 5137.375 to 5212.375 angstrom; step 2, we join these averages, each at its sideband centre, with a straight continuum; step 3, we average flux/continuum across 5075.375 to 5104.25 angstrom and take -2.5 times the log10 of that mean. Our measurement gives -0.05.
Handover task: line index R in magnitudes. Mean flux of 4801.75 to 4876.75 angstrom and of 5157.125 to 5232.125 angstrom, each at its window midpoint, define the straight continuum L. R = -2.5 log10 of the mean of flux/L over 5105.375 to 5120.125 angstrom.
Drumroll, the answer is -0.07 mag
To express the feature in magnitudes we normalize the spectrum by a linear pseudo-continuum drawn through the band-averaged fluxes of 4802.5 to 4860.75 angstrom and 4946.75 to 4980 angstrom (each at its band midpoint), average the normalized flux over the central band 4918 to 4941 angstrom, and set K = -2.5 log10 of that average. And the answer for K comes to 0.08 mag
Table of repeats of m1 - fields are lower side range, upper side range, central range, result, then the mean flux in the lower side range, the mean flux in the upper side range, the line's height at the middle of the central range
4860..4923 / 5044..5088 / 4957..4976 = -0.10 mag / 13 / 13.2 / 13.1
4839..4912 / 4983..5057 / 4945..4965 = -0.10 mag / 12.9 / 13.6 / 13.3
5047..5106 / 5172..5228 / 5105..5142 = 0.02 mag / 13.2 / 12.8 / 13.1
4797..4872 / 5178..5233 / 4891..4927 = 0.01 mag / 13.4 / 12.9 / 13.3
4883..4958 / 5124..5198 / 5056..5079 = -0.03 mag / 13.4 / 12.2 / 12.7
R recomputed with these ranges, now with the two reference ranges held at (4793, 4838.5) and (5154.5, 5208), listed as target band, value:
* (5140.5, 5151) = 0.029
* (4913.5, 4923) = 0.050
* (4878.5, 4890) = 0.127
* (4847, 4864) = 0.050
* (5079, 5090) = -0.043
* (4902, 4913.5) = 0.012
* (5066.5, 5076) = -0.045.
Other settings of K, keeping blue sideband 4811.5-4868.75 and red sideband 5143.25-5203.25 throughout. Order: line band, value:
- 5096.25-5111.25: -0.07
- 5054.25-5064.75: -0.04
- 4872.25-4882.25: 0.05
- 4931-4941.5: -0.04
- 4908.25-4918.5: 0.01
